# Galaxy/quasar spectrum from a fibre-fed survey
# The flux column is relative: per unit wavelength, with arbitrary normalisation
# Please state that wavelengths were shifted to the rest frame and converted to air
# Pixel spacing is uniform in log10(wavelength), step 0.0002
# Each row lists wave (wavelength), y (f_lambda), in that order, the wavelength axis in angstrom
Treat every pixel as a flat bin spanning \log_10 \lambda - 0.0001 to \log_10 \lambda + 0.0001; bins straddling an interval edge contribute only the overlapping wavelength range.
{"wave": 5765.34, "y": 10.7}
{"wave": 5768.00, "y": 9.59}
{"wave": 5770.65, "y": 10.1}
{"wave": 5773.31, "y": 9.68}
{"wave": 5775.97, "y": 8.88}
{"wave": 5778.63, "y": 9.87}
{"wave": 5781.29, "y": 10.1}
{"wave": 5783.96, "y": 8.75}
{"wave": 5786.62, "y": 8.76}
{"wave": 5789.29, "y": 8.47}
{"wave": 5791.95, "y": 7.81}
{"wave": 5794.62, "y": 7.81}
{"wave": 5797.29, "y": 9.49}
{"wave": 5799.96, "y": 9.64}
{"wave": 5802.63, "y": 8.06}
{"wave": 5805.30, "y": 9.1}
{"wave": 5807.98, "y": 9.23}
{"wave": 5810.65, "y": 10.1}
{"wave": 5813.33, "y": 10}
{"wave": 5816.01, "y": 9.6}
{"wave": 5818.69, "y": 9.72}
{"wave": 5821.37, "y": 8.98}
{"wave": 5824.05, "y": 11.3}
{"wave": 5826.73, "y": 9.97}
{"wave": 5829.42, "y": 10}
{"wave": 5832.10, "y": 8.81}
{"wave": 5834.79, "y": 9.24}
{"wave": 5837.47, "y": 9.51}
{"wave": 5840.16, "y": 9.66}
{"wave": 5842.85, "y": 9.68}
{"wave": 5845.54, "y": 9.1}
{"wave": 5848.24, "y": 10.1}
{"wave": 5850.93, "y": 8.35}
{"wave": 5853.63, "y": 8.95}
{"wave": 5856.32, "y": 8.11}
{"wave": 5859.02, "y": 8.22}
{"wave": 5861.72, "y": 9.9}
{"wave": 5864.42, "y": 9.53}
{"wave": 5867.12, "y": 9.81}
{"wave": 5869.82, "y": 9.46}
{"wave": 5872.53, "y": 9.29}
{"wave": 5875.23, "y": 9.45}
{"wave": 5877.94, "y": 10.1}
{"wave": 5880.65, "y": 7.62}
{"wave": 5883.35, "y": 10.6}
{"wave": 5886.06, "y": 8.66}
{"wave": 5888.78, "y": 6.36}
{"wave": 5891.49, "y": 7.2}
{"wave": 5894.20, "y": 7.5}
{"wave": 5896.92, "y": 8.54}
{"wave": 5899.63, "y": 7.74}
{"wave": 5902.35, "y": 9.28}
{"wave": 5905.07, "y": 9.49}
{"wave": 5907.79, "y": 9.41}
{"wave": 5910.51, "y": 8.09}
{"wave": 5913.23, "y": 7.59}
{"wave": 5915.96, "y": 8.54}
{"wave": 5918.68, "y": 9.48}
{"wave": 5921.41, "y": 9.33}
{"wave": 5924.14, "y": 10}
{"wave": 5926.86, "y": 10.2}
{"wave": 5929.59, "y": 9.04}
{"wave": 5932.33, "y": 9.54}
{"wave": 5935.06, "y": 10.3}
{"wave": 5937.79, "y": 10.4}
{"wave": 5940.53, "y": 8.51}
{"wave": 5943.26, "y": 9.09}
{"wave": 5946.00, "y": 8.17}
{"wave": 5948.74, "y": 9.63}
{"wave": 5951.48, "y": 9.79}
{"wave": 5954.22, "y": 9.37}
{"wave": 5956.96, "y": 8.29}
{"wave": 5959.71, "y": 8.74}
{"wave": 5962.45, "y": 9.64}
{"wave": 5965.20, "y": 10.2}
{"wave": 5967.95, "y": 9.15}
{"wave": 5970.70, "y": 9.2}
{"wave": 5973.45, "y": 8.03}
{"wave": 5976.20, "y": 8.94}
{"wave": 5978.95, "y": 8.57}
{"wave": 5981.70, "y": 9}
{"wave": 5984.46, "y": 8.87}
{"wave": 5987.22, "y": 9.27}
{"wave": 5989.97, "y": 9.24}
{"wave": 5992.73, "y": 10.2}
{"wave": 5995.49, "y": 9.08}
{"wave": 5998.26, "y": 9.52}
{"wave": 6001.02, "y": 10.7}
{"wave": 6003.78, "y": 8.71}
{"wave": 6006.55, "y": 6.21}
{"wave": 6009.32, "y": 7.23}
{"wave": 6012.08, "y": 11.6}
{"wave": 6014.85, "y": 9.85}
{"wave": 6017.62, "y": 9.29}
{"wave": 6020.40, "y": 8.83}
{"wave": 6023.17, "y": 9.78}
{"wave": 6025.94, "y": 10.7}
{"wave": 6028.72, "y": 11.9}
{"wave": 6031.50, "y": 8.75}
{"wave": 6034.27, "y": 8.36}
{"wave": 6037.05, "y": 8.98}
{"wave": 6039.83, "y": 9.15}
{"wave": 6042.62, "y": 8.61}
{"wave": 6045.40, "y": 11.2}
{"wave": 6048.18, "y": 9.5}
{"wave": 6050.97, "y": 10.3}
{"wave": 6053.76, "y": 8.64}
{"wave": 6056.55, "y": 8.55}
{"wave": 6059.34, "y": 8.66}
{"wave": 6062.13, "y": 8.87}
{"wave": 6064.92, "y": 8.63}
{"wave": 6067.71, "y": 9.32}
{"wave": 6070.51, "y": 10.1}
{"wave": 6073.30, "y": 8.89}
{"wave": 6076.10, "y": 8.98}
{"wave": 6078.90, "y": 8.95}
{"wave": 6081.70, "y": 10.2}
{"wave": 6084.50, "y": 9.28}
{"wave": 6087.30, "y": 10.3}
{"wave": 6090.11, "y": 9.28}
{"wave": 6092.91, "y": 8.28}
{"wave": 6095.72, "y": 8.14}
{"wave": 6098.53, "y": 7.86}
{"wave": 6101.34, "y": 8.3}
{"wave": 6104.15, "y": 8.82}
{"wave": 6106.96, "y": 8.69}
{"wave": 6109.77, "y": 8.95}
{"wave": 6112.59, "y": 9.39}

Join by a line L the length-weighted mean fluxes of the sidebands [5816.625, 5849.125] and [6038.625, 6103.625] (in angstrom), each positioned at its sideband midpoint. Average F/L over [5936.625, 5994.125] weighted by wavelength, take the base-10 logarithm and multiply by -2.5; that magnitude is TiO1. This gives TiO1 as 0.02 mag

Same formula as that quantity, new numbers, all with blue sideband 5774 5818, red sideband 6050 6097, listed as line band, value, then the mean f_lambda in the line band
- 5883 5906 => 0.11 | 8.25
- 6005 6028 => -0.02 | 9.26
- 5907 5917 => 0.10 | 8.34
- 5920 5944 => -0.06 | 9.61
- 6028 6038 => -0.03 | 9.36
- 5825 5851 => -0.05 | 9.52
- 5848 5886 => -0.01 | 9.21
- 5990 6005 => -0.06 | 9.61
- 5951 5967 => -0.02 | 9.31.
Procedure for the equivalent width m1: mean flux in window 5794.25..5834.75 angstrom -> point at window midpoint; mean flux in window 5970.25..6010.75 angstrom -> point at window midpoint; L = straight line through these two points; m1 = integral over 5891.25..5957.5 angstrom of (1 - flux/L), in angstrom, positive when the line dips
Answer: 0.46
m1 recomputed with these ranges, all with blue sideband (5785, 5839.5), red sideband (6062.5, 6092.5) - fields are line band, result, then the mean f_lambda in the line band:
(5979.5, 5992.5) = 0.2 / 9.16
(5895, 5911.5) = 1.0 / 8.73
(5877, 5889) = 0.6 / 8.83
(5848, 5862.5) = 0.8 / 8.81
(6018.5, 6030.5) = -1.1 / 10.2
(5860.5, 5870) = -0.4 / 9.7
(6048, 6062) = 0.4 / 9.07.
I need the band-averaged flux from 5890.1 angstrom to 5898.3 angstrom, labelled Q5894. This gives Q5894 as 7.75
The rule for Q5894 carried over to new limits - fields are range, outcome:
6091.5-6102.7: 8.14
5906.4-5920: 8.62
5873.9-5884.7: 9.44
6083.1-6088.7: 9.8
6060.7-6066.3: 8.76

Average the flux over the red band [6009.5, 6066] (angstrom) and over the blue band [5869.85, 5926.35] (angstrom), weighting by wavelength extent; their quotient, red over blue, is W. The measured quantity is 1.08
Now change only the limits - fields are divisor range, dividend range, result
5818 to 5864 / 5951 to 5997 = 0.97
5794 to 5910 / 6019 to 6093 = 1.03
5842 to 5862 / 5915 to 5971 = 1.04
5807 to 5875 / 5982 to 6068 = 0.98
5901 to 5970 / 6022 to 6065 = 1.02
